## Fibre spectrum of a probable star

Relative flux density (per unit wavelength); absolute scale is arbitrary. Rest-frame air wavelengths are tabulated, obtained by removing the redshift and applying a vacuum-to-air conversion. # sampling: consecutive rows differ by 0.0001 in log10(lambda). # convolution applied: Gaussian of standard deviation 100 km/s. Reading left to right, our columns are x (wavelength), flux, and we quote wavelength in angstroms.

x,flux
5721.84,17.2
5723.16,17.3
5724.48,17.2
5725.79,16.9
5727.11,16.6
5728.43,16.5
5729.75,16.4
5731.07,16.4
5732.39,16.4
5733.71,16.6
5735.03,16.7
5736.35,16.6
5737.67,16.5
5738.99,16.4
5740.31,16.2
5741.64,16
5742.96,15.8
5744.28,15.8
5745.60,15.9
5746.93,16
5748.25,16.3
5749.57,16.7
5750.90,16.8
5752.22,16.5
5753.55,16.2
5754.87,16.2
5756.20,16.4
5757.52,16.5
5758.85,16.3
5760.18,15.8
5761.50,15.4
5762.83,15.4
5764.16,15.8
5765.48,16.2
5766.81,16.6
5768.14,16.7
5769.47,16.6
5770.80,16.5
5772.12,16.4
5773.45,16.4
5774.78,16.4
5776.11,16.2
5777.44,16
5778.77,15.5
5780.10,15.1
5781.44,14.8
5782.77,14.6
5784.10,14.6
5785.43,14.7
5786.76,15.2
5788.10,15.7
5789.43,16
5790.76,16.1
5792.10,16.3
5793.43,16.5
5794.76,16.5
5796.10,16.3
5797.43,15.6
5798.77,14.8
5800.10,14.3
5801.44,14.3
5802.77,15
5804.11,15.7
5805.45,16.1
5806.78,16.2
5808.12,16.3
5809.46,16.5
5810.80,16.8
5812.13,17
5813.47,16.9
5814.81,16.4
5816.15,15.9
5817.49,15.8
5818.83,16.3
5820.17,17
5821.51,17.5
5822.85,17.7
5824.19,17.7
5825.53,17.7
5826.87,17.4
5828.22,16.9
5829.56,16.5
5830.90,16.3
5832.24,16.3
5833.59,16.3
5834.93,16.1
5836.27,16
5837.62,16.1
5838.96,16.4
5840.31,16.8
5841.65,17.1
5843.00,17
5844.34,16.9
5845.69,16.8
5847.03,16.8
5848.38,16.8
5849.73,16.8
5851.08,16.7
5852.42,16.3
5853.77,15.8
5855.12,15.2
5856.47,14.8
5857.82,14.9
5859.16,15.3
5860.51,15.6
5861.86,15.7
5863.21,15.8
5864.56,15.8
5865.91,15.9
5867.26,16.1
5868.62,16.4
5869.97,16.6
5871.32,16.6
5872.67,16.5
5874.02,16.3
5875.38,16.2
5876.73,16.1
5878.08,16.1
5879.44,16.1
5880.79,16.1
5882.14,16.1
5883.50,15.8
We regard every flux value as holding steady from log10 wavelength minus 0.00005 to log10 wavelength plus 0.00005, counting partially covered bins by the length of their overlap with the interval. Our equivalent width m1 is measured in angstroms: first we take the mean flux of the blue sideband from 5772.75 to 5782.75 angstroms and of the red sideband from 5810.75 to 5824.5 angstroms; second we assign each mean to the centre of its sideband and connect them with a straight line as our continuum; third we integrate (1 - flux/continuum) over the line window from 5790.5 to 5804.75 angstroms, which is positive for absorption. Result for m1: 0.6 angstroms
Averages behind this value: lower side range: 15.7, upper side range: 16.8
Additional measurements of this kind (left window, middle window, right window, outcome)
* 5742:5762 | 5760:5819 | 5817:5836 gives 2.3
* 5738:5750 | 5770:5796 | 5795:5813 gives 0.2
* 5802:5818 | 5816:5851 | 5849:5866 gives -1.7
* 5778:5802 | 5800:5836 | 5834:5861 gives -1.5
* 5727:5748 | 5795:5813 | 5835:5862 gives 0.5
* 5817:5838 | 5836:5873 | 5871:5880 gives 0.6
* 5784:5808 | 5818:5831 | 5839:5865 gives -1.0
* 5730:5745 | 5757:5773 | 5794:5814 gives 0.0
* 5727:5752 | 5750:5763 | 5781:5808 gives -0.1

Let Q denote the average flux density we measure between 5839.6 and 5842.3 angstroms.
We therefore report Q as 16.9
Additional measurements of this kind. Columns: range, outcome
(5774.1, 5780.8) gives 15.8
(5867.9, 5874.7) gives 16.5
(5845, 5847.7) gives 16.8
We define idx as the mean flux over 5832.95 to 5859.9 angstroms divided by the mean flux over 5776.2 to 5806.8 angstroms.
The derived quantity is 1.05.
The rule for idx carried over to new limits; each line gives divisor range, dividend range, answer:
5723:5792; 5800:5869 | 1.01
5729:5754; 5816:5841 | 1.02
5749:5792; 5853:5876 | 0.99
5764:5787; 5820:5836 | 1.07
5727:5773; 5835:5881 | 0.99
